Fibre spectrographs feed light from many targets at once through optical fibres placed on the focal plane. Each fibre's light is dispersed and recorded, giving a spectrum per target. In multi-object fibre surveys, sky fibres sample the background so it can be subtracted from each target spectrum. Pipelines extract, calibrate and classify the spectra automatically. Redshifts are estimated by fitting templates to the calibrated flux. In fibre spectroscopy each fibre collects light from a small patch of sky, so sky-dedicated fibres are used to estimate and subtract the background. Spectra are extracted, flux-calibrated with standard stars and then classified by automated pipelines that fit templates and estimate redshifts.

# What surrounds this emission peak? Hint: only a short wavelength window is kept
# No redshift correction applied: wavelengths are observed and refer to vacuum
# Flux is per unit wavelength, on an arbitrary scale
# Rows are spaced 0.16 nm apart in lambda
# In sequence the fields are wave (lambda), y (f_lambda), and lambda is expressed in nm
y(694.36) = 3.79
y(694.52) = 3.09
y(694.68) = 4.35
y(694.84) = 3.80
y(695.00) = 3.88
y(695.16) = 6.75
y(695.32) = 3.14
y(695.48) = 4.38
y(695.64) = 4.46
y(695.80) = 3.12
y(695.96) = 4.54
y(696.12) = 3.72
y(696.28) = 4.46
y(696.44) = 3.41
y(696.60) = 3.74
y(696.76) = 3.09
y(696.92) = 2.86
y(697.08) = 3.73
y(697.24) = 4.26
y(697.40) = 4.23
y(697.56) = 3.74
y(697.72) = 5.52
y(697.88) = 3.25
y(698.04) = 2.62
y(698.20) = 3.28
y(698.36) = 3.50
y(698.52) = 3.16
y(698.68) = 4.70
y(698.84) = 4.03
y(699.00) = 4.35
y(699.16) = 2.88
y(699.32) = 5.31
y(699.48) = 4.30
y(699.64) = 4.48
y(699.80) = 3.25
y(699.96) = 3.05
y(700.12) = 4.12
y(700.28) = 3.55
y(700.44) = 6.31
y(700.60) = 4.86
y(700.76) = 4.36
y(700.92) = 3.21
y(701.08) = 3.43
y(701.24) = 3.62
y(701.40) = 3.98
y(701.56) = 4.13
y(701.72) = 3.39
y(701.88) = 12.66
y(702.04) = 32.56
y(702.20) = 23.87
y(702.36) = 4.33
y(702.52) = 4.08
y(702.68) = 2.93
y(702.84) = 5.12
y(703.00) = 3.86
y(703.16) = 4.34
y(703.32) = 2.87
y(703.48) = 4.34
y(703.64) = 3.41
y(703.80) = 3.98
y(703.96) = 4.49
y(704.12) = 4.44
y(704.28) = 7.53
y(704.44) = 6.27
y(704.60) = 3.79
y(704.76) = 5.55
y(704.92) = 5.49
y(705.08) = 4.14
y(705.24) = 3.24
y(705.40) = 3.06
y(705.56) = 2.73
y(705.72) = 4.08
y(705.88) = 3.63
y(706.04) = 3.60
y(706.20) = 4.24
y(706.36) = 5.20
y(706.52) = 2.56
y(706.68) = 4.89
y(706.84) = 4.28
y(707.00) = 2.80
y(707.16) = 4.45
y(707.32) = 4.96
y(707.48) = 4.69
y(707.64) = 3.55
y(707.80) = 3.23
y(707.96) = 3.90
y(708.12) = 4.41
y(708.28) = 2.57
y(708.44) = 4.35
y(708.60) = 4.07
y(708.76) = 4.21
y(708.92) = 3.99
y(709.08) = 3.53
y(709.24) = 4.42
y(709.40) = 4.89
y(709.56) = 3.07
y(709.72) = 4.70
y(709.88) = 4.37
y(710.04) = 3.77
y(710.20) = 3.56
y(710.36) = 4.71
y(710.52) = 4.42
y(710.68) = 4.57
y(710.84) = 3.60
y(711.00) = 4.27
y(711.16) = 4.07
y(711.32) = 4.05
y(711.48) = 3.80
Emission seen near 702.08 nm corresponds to Halpha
